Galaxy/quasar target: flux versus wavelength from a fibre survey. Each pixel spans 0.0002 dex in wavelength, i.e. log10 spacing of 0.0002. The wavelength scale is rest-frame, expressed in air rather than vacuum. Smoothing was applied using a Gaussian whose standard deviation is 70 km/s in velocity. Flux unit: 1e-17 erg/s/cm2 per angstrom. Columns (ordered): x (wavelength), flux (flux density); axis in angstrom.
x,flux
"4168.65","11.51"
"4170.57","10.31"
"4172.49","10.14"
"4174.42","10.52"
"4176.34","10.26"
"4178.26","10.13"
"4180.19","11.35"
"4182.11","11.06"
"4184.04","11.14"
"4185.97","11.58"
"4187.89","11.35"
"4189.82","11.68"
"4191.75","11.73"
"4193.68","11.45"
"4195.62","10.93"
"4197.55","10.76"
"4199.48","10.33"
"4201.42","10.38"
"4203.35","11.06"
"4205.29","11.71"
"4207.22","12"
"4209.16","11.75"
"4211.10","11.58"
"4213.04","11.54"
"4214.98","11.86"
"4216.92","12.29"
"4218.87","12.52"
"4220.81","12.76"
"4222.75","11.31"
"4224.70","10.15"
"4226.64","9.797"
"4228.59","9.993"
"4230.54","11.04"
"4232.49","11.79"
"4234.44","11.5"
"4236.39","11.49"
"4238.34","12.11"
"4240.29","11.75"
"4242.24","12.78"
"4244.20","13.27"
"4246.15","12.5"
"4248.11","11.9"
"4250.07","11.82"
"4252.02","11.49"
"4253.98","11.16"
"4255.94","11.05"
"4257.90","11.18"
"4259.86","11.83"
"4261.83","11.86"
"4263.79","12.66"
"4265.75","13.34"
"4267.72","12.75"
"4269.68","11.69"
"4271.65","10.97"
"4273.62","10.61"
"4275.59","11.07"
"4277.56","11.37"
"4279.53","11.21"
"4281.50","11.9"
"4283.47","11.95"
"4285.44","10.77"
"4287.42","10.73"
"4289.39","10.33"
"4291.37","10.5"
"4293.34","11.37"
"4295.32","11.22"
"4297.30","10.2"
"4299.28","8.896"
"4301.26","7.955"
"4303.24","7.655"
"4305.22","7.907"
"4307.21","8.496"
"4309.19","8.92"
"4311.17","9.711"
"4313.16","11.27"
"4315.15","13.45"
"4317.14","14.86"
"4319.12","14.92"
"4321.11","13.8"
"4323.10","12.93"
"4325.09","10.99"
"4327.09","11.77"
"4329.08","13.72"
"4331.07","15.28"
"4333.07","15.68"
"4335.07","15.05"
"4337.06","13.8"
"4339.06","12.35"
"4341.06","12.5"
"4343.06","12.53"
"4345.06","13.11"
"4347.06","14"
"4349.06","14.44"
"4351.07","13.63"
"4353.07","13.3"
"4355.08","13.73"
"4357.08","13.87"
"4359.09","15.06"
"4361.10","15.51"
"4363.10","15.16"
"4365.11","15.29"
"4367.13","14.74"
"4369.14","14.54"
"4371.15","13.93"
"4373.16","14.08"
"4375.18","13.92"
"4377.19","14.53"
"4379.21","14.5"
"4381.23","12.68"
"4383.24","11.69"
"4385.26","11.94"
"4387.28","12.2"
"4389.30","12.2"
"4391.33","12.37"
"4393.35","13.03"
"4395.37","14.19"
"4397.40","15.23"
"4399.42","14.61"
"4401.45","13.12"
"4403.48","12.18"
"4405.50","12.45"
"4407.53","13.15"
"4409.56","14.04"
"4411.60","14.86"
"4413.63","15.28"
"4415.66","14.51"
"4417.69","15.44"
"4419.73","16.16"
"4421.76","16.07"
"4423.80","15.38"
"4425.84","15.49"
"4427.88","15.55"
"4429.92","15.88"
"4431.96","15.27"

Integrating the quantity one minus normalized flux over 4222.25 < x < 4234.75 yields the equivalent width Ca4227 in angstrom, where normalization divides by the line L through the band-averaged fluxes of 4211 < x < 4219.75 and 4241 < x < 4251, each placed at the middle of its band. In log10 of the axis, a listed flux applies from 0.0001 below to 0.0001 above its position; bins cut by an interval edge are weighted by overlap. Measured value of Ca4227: 1.5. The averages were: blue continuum 12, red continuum 12.4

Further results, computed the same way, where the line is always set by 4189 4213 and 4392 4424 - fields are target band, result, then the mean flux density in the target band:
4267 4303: 5.0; 10.8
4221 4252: 0.6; 11.6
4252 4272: 0.5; 11.9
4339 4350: 0.1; 13.2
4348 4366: -1.2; 14.4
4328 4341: -0.9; 14.2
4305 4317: 2.3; 10.4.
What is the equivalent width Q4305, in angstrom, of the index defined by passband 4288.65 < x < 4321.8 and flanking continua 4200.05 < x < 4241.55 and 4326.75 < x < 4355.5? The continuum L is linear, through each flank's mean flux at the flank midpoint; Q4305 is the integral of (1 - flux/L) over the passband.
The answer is 6.1 angstrom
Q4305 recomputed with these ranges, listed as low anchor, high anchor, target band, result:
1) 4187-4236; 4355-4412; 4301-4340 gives 2.3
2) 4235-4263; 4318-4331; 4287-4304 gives 3.8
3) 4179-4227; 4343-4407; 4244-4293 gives 2.7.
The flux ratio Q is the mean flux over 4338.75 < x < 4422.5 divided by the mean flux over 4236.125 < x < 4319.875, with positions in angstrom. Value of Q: 1.23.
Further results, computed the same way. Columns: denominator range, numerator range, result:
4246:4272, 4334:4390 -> 1.16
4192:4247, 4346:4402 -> 1.20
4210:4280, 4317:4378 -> 1.20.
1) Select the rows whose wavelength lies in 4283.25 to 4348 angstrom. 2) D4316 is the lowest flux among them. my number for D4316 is 7.655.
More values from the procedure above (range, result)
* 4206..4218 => 11.54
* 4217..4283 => 9.797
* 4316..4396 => 10.99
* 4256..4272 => 10.97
